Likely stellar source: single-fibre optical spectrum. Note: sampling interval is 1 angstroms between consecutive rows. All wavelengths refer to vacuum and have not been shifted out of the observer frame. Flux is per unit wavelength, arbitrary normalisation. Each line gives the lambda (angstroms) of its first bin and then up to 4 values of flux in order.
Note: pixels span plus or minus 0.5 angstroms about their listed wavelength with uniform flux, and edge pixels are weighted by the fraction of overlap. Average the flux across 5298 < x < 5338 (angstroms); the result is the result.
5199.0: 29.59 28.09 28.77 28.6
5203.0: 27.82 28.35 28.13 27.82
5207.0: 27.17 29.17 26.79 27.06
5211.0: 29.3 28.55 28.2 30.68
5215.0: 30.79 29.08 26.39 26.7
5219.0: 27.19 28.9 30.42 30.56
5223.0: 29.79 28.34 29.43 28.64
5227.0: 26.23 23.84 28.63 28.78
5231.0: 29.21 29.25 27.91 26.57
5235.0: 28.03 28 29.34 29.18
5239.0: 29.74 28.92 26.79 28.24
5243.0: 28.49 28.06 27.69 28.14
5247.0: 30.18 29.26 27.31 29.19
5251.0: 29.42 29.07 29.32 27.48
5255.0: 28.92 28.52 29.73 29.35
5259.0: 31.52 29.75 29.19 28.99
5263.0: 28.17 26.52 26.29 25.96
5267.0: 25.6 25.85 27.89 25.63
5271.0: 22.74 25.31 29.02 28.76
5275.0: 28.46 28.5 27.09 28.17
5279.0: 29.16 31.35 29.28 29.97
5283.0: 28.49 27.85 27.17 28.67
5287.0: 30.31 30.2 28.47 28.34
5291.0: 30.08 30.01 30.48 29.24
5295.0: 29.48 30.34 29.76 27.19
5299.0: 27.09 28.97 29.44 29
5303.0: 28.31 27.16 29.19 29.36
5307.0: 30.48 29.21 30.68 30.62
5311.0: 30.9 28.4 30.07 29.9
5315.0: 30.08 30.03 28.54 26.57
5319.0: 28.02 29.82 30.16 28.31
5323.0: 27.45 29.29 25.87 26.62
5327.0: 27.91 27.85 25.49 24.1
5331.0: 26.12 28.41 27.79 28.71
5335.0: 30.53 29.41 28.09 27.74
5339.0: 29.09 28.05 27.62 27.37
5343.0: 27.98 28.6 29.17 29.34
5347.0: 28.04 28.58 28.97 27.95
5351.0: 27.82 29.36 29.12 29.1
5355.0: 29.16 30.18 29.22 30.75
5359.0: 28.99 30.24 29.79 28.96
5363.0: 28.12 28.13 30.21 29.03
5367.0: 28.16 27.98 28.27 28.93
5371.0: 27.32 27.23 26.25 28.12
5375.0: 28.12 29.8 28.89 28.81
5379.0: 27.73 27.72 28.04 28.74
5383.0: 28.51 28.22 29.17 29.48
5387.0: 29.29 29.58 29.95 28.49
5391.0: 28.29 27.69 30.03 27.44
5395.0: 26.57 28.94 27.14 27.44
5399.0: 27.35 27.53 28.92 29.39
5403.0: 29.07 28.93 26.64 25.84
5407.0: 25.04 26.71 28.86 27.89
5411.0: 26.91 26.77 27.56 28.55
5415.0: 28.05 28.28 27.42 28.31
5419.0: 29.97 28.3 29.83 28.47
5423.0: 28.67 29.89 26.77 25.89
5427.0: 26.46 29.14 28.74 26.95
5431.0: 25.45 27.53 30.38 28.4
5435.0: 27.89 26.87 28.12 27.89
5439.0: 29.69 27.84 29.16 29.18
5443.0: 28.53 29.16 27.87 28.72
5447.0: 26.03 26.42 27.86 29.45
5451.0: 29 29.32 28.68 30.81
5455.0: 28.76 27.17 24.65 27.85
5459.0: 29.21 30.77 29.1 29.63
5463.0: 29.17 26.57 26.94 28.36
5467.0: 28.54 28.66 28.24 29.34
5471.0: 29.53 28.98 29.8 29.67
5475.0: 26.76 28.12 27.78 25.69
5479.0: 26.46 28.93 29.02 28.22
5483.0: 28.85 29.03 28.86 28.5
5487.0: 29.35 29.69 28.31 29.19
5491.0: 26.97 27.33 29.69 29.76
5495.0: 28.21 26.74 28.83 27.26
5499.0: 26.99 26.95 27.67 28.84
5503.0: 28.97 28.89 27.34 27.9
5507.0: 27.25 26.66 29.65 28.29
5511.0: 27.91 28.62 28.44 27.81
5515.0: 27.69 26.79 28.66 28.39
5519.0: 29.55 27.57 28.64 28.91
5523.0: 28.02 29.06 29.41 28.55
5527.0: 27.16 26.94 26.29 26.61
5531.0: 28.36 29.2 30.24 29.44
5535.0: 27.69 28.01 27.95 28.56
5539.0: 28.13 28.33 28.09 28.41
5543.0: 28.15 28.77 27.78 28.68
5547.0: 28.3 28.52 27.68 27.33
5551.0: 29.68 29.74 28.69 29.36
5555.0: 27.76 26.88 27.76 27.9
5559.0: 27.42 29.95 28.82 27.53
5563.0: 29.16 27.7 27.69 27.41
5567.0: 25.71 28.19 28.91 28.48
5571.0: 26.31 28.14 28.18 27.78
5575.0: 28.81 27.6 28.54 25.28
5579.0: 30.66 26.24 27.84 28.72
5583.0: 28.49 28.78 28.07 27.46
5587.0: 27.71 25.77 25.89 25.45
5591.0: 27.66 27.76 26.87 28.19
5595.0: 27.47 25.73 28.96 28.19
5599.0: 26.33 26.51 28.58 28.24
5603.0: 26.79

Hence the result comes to 28.5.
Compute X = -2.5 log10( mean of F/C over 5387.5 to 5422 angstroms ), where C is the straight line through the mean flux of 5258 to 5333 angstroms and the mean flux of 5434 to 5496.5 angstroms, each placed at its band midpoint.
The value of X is 0.01 mag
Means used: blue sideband 28.4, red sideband 28.4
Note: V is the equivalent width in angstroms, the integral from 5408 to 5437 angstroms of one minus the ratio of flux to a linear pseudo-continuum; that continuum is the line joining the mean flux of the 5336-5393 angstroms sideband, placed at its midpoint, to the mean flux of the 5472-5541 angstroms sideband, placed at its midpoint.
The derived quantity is 0.5 angstroms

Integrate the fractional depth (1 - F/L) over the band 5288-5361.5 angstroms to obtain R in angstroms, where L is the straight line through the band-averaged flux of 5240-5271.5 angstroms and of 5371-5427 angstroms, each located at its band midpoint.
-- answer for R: -1.8 angstroms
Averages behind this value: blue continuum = 28.1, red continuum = 28.1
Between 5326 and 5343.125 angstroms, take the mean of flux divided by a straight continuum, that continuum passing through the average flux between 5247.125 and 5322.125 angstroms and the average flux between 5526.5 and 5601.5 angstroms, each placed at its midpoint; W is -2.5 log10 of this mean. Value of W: 0.03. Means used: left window 28.7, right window 27.9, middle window 27.7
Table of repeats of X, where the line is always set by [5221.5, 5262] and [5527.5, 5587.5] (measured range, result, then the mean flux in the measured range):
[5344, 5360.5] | -0.02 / 29.1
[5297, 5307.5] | 0.00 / 28.7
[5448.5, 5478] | -0.01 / 28.5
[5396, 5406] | 0.02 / 28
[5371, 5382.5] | 0.01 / 28.1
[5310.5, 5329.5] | 0.00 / 28.5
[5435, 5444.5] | -0.01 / 28.5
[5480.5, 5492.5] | -0.01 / 28.6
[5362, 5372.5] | 0.00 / 28.4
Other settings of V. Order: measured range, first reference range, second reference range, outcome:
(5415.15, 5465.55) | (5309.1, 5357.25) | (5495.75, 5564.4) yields 0.1 angstroms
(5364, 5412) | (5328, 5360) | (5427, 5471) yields 0.4 angstroms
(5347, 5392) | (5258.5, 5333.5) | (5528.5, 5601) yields -0.7 angstroms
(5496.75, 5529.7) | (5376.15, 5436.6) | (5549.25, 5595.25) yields -0.1 angstroms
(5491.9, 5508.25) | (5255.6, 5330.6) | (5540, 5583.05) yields 0.1 angstroms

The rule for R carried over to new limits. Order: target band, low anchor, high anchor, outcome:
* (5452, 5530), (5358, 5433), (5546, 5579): -0.4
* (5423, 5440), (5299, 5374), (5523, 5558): 0.3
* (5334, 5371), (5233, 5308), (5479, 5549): -0.5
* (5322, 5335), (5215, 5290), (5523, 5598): 0.4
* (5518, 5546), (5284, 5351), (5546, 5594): -0.3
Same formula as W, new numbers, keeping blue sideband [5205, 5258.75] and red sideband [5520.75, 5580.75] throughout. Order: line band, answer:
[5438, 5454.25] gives -0.01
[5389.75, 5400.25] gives 0.02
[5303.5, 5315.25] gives -0.05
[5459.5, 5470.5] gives -0.02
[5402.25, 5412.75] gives 0.04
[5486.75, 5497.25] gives -0.01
